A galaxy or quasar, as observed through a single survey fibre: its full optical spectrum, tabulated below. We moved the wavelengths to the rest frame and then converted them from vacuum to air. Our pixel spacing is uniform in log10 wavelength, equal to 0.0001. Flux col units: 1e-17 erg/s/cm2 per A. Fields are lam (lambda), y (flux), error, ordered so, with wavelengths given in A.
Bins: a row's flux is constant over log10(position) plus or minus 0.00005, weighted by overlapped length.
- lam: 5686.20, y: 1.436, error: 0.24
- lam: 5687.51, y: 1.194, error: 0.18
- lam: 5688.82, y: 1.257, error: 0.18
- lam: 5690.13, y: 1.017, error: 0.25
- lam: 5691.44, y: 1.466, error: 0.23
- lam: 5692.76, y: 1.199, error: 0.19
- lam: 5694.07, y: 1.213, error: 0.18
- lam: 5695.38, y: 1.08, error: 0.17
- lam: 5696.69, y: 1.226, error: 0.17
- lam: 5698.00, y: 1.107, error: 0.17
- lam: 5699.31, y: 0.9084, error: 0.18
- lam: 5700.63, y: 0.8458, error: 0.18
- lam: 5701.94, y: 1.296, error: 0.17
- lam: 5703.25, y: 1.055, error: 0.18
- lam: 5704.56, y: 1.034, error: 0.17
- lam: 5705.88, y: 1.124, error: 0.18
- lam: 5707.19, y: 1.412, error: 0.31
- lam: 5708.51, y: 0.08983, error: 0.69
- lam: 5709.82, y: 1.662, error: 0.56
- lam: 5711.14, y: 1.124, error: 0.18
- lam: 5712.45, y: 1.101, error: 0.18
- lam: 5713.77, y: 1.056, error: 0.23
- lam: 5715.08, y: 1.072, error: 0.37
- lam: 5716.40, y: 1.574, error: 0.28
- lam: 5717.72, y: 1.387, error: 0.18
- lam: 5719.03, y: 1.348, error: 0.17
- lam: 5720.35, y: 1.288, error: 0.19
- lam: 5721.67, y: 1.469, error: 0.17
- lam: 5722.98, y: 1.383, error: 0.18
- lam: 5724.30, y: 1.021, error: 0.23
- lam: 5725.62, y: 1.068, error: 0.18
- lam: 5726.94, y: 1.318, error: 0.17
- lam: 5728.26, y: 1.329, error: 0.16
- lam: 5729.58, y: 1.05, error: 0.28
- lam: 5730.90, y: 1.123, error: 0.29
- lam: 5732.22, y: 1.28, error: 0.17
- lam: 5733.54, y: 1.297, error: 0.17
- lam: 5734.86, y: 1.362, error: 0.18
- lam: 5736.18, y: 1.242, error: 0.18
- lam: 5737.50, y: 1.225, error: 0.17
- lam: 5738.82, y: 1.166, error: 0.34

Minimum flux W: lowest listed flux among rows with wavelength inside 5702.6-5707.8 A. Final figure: 1.034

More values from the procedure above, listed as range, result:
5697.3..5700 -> 0.9084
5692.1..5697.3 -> 1.08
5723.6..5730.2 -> 1.021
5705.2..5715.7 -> 0.08983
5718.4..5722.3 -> 1.288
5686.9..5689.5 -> 1.194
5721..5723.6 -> 1.383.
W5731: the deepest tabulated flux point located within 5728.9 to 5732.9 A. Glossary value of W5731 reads 1.05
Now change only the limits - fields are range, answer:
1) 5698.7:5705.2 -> 0.8458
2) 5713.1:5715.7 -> 1.056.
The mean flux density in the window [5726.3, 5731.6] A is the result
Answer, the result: 1.2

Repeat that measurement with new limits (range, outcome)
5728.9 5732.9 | 1.15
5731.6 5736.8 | 1.3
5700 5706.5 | 1.07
